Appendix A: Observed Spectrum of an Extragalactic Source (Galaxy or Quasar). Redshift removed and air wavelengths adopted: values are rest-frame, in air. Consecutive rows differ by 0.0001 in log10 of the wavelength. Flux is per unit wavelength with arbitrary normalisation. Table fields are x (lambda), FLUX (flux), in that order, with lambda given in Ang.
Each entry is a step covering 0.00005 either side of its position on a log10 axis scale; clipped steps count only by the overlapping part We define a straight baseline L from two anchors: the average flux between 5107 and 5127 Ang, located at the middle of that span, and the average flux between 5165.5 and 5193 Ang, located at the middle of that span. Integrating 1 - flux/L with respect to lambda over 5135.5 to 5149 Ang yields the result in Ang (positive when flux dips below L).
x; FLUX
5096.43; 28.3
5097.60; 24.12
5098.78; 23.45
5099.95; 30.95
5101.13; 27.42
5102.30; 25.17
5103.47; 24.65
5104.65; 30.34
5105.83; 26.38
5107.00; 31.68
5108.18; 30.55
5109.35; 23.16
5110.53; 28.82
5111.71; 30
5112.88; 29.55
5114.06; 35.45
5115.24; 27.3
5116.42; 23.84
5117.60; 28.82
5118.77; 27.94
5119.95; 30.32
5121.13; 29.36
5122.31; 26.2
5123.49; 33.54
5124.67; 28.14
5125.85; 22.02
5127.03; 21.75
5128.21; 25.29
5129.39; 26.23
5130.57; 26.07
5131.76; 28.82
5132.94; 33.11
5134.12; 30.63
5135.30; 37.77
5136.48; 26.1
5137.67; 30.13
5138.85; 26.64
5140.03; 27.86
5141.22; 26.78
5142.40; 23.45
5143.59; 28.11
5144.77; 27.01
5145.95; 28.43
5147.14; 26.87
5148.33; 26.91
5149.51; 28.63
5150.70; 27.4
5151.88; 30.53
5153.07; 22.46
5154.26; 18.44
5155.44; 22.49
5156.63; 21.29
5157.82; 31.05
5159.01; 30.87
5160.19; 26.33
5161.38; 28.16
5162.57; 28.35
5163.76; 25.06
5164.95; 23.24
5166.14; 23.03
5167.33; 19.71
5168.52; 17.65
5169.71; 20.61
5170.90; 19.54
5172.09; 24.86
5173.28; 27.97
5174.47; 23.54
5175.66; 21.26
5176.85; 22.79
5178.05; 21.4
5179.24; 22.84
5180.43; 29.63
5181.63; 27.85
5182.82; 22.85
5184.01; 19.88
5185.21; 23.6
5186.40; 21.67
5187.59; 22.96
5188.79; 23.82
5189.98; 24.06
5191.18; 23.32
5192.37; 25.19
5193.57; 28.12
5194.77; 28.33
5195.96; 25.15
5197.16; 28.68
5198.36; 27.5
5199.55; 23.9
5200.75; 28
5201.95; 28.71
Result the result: -0.6 Ang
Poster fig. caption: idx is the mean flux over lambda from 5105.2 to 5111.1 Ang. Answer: 28.1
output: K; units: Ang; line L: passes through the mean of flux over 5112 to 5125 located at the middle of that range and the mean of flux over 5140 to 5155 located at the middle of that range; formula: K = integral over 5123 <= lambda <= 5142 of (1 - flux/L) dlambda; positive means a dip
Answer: -0.2 Ang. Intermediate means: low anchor 29.2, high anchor 26.3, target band 28.1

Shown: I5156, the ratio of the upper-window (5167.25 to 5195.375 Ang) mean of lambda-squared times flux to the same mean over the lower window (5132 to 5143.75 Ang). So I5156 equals 0.82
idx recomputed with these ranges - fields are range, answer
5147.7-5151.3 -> 27.7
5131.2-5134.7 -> 30.9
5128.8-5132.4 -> 27.1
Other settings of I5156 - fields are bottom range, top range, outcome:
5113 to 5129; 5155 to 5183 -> 0.89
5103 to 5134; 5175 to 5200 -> 0.90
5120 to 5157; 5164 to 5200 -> 0.89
